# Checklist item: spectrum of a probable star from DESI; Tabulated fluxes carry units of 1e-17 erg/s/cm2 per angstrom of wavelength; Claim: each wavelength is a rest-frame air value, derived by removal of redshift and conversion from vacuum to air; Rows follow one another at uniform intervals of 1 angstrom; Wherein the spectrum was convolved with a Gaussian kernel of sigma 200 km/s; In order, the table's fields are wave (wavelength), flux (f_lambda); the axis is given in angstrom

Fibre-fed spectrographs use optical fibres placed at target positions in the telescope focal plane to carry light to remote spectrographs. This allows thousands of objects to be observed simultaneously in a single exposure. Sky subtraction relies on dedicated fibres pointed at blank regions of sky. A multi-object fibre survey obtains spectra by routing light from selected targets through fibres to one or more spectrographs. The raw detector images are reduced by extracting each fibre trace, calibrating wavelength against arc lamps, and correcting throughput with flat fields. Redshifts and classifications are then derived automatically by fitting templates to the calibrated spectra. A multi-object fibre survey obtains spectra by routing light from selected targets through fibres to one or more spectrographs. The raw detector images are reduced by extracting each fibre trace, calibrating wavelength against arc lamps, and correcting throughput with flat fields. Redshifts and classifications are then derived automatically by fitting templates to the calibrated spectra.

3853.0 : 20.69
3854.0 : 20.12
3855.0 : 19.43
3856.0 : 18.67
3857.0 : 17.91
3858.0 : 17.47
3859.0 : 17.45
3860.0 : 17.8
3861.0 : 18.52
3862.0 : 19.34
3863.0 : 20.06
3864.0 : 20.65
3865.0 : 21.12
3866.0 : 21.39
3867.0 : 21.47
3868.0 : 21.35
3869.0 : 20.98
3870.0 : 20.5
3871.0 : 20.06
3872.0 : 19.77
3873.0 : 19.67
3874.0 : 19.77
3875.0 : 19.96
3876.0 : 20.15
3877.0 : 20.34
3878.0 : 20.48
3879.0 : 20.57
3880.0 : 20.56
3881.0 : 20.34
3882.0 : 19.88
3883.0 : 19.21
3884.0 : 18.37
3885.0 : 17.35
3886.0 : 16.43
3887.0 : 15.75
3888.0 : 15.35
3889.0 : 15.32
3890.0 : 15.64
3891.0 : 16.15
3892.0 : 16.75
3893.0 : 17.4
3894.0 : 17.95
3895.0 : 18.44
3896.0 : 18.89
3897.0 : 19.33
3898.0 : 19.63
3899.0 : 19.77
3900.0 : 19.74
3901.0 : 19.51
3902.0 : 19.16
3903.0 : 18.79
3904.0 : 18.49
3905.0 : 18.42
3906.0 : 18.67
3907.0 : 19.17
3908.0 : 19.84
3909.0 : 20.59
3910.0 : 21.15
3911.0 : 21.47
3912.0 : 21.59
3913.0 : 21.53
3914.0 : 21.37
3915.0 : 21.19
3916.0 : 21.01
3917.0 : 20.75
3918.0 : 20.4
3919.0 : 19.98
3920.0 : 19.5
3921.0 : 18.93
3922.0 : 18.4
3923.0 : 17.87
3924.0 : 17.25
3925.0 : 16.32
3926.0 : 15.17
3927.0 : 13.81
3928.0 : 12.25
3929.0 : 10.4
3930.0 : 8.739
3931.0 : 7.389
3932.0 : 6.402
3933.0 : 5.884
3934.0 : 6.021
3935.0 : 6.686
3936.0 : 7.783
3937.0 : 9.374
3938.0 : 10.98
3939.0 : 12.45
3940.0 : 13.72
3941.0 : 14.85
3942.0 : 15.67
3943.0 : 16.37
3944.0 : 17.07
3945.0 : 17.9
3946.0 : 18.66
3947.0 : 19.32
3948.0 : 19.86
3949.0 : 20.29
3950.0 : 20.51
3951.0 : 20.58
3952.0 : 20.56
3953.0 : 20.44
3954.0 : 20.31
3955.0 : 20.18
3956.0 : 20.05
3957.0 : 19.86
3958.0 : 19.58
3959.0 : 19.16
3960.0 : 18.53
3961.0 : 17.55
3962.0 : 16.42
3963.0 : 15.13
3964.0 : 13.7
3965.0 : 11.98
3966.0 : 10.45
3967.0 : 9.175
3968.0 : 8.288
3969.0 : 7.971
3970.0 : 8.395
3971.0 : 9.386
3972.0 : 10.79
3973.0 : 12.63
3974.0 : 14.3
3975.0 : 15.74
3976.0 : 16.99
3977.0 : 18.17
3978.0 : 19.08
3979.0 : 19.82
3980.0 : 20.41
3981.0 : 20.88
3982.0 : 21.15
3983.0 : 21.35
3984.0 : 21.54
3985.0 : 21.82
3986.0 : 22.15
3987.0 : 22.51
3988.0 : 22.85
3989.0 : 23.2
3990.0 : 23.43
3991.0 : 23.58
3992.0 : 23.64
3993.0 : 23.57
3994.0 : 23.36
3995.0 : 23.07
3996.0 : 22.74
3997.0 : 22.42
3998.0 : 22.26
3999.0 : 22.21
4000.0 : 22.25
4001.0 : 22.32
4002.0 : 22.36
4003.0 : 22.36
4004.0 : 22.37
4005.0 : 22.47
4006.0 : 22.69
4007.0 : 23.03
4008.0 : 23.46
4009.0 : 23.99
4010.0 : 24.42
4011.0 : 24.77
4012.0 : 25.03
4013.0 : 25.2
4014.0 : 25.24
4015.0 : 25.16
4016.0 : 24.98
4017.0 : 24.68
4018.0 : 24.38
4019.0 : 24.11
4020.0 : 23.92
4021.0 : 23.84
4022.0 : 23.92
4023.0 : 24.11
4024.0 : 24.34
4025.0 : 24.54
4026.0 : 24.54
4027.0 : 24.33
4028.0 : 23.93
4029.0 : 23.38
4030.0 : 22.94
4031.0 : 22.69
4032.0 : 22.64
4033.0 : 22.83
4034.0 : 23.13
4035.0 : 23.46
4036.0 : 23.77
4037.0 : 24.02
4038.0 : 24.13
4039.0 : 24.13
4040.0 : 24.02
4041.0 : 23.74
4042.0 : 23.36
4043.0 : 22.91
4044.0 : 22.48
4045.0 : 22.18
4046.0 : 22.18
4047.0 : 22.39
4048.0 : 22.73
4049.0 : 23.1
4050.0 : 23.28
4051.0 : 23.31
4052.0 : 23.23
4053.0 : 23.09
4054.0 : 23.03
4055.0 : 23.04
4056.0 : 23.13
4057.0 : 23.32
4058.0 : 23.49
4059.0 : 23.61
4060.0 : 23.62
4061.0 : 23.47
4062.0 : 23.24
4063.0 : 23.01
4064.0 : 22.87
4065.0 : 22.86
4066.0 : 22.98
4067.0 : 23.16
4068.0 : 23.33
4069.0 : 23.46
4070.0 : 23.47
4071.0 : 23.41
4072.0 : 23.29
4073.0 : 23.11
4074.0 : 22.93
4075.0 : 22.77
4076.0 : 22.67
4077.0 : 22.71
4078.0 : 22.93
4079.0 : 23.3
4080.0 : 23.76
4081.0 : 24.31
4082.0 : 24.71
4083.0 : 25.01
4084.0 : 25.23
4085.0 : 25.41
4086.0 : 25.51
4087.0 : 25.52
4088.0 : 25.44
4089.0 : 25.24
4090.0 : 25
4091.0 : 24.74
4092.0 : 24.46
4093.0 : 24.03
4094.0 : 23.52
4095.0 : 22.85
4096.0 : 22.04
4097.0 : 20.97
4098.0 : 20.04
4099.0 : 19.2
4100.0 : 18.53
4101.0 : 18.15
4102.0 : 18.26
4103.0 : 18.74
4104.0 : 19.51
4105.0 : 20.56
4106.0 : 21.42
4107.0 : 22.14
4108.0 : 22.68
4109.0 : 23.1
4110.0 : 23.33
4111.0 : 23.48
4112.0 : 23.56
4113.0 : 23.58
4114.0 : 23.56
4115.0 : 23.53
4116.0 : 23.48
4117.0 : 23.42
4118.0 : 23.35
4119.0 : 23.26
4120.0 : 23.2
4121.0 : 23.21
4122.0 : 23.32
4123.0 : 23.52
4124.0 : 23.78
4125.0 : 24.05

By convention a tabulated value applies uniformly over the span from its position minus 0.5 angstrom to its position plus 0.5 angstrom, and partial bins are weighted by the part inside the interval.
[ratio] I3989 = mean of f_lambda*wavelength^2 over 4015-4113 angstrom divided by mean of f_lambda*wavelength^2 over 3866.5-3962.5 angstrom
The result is 1.4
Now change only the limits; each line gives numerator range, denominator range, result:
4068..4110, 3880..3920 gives 1.32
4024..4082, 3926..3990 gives 1.55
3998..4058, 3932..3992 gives 1.47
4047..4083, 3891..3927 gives 1.31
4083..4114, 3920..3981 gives 1.63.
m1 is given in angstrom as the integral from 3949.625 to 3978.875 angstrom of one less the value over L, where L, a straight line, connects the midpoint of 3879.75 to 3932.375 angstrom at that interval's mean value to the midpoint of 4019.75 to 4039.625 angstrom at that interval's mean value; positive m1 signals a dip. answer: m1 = 6.8 angstrom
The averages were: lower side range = 17.8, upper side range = 23.7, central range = 15.8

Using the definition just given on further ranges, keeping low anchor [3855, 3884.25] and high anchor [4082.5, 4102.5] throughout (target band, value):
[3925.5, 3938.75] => 7.3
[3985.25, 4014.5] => -2.1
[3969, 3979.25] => 3.5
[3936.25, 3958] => 3.5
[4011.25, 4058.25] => -3.2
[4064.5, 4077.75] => -0.3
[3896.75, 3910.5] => 0.6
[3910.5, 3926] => 0.6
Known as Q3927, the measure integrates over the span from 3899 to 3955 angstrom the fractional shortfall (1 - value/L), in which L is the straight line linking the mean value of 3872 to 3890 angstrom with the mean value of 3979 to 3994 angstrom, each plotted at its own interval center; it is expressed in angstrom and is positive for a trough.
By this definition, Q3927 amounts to 9.5 angstrom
